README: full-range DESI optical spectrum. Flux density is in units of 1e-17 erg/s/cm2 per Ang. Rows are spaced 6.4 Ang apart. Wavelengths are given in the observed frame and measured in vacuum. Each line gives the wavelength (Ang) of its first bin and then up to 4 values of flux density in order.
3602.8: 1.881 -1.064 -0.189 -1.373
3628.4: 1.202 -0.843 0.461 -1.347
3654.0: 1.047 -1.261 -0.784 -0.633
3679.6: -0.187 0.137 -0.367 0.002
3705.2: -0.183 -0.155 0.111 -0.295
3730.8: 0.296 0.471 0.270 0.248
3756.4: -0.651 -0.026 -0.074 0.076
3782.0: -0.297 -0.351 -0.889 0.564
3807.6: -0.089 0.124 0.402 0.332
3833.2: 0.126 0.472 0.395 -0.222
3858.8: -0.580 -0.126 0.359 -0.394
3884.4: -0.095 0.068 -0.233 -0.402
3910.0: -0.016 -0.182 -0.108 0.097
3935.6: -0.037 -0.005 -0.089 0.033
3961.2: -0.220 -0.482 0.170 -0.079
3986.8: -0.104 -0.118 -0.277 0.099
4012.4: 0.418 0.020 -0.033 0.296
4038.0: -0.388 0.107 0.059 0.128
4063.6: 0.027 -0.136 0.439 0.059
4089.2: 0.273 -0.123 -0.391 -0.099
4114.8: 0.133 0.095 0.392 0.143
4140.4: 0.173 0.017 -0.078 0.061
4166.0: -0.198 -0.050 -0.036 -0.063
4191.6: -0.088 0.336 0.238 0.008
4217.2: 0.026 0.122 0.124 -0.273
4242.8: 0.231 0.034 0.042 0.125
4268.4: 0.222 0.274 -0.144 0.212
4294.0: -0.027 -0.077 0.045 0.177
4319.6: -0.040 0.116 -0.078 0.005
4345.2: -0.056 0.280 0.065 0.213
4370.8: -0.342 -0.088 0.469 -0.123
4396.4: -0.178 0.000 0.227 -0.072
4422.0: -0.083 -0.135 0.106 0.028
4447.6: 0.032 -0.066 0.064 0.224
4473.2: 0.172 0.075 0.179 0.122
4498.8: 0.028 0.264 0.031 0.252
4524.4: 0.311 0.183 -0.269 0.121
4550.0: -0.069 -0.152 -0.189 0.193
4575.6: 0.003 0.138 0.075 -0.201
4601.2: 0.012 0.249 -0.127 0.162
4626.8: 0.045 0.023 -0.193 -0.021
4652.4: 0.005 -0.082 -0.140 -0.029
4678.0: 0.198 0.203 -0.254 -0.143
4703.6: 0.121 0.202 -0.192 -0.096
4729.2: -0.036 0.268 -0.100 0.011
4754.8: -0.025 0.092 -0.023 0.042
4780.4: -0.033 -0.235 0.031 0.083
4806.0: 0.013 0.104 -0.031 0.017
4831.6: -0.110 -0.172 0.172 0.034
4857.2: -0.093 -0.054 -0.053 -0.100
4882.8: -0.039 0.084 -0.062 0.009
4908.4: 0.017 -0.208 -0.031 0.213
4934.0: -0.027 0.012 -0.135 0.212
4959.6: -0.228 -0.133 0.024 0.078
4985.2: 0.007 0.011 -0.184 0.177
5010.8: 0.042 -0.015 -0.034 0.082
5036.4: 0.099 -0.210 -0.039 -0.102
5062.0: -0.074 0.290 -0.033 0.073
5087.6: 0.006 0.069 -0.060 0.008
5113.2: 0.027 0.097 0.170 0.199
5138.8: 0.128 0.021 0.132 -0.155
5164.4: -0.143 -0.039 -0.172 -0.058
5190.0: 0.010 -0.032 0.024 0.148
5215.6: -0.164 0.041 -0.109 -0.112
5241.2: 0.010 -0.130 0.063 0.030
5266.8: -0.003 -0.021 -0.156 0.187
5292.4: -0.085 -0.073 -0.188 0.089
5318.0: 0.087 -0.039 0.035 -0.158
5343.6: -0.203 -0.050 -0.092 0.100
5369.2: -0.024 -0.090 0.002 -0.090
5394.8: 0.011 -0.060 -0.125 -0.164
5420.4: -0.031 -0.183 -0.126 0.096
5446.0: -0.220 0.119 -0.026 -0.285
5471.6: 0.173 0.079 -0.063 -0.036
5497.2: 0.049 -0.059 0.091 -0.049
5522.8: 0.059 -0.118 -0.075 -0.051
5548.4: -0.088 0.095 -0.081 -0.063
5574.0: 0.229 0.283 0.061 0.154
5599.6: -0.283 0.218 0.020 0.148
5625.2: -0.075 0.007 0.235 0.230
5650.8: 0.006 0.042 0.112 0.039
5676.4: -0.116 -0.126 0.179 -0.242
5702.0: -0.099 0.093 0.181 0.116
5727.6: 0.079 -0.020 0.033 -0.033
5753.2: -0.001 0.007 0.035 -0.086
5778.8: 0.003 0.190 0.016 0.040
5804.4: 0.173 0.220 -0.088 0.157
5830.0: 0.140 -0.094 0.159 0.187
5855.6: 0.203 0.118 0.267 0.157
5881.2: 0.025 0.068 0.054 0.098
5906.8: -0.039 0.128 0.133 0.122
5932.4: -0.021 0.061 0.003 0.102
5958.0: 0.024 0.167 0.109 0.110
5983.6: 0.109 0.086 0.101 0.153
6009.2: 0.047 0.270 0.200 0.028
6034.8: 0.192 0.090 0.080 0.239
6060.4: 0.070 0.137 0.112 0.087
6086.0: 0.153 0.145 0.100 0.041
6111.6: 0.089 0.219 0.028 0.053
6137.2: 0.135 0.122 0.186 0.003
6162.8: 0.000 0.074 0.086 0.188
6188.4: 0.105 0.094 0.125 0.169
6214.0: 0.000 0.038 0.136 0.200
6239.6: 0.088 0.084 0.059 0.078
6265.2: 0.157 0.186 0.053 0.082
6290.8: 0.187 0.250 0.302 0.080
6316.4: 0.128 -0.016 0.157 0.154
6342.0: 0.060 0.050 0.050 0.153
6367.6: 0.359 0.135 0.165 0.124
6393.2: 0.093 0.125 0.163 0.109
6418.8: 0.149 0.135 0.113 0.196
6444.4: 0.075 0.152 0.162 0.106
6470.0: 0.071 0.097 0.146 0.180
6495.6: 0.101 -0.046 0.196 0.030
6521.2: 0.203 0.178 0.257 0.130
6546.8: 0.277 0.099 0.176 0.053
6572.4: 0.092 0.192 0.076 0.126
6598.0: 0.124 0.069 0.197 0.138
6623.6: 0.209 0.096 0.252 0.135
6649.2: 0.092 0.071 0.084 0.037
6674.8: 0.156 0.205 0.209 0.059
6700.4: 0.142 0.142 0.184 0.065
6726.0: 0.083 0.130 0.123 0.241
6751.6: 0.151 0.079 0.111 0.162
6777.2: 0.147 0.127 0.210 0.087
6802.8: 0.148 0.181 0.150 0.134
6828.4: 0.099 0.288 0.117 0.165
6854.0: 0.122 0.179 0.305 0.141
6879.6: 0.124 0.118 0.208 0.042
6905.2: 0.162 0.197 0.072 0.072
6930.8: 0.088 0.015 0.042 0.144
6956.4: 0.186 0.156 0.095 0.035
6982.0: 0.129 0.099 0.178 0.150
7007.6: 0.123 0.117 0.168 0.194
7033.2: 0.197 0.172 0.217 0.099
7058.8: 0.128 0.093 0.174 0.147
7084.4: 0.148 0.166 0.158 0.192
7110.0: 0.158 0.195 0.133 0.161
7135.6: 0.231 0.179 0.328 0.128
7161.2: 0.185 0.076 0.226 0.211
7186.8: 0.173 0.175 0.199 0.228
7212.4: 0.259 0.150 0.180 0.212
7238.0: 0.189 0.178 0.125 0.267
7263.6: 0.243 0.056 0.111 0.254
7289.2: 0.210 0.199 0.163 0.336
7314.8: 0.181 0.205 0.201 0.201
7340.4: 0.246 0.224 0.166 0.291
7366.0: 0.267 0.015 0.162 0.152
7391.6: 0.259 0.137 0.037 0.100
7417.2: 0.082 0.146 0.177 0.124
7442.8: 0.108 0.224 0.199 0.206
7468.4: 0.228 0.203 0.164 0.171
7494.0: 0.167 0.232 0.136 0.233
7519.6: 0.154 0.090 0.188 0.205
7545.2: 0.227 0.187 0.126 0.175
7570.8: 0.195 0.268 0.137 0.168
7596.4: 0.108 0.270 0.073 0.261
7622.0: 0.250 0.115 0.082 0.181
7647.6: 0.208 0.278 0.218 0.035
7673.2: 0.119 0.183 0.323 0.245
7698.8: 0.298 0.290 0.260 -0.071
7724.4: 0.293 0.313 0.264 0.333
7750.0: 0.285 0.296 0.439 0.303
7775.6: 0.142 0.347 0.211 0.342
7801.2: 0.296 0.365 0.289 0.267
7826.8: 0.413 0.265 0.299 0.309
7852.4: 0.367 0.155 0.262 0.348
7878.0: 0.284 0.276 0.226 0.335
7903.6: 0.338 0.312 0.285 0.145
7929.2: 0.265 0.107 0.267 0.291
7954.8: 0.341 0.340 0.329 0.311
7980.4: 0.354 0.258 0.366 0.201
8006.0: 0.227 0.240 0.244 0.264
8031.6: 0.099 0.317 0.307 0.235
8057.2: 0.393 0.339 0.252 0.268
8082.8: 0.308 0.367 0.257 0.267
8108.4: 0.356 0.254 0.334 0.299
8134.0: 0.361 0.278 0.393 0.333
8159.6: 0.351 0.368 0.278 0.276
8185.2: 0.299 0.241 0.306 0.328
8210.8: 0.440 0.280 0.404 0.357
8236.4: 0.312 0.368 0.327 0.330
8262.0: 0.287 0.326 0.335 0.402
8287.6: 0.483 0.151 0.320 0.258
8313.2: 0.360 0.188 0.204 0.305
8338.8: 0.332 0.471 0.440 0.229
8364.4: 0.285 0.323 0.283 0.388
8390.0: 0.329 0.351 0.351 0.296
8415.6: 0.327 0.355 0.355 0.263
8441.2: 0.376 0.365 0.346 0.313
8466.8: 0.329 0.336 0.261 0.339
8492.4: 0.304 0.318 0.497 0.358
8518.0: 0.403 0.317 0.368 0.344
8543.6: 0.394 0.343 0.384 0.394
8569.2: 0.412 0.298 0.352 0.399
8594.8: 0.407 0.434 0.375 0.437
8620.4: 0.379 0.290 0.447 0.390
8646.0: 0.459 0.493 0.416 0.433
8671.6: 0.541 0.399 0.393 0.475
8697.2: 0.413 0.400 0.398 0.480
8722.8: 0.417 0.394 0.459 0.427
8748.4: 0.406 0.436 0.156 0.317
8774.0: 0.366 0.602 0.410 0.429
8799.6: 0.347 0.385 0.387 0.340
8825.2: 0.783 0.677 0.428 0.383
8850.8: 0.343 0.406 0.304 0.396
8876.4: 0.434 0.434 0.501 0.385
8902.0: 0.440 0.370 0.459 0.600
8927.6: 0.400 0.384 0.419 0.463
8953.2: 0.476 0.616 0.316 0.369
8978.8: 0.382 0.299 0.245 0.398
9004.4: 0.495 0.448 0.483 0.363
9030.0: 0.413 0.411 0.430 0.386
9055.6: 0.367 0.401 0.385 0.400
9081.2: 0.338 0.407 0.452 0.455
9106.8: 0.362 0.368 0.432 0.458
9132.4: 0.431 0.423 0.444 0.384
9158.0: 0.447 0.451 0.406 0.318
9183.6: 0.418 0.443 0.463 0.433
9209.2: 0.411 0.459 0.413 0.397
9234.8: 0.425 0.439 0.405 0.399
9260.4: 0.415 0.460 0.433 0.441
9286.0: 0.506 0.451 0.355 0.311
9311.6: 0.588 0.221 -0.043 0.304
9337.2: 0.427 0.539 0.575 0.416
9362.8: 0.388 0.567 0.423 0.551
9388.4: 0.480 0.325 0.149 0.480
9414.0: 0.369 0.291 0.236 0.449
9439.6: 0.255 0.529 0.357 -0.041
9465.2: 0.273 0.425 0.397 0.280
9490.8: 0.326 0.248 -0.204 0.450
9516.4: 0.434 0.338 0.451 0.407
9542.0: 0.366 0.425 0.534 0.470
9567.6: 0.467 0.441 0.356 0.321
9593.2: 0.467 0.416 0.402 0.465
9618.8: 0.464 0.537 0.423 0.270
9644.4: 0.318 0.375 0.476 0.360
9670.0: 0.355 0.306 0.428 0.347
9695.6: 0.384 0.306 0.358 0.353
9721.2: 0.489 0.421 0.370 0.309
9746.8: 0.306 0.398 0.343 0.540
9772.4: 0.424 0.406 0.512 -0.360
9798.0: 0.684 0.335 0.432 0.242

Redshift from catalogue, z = 0.933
